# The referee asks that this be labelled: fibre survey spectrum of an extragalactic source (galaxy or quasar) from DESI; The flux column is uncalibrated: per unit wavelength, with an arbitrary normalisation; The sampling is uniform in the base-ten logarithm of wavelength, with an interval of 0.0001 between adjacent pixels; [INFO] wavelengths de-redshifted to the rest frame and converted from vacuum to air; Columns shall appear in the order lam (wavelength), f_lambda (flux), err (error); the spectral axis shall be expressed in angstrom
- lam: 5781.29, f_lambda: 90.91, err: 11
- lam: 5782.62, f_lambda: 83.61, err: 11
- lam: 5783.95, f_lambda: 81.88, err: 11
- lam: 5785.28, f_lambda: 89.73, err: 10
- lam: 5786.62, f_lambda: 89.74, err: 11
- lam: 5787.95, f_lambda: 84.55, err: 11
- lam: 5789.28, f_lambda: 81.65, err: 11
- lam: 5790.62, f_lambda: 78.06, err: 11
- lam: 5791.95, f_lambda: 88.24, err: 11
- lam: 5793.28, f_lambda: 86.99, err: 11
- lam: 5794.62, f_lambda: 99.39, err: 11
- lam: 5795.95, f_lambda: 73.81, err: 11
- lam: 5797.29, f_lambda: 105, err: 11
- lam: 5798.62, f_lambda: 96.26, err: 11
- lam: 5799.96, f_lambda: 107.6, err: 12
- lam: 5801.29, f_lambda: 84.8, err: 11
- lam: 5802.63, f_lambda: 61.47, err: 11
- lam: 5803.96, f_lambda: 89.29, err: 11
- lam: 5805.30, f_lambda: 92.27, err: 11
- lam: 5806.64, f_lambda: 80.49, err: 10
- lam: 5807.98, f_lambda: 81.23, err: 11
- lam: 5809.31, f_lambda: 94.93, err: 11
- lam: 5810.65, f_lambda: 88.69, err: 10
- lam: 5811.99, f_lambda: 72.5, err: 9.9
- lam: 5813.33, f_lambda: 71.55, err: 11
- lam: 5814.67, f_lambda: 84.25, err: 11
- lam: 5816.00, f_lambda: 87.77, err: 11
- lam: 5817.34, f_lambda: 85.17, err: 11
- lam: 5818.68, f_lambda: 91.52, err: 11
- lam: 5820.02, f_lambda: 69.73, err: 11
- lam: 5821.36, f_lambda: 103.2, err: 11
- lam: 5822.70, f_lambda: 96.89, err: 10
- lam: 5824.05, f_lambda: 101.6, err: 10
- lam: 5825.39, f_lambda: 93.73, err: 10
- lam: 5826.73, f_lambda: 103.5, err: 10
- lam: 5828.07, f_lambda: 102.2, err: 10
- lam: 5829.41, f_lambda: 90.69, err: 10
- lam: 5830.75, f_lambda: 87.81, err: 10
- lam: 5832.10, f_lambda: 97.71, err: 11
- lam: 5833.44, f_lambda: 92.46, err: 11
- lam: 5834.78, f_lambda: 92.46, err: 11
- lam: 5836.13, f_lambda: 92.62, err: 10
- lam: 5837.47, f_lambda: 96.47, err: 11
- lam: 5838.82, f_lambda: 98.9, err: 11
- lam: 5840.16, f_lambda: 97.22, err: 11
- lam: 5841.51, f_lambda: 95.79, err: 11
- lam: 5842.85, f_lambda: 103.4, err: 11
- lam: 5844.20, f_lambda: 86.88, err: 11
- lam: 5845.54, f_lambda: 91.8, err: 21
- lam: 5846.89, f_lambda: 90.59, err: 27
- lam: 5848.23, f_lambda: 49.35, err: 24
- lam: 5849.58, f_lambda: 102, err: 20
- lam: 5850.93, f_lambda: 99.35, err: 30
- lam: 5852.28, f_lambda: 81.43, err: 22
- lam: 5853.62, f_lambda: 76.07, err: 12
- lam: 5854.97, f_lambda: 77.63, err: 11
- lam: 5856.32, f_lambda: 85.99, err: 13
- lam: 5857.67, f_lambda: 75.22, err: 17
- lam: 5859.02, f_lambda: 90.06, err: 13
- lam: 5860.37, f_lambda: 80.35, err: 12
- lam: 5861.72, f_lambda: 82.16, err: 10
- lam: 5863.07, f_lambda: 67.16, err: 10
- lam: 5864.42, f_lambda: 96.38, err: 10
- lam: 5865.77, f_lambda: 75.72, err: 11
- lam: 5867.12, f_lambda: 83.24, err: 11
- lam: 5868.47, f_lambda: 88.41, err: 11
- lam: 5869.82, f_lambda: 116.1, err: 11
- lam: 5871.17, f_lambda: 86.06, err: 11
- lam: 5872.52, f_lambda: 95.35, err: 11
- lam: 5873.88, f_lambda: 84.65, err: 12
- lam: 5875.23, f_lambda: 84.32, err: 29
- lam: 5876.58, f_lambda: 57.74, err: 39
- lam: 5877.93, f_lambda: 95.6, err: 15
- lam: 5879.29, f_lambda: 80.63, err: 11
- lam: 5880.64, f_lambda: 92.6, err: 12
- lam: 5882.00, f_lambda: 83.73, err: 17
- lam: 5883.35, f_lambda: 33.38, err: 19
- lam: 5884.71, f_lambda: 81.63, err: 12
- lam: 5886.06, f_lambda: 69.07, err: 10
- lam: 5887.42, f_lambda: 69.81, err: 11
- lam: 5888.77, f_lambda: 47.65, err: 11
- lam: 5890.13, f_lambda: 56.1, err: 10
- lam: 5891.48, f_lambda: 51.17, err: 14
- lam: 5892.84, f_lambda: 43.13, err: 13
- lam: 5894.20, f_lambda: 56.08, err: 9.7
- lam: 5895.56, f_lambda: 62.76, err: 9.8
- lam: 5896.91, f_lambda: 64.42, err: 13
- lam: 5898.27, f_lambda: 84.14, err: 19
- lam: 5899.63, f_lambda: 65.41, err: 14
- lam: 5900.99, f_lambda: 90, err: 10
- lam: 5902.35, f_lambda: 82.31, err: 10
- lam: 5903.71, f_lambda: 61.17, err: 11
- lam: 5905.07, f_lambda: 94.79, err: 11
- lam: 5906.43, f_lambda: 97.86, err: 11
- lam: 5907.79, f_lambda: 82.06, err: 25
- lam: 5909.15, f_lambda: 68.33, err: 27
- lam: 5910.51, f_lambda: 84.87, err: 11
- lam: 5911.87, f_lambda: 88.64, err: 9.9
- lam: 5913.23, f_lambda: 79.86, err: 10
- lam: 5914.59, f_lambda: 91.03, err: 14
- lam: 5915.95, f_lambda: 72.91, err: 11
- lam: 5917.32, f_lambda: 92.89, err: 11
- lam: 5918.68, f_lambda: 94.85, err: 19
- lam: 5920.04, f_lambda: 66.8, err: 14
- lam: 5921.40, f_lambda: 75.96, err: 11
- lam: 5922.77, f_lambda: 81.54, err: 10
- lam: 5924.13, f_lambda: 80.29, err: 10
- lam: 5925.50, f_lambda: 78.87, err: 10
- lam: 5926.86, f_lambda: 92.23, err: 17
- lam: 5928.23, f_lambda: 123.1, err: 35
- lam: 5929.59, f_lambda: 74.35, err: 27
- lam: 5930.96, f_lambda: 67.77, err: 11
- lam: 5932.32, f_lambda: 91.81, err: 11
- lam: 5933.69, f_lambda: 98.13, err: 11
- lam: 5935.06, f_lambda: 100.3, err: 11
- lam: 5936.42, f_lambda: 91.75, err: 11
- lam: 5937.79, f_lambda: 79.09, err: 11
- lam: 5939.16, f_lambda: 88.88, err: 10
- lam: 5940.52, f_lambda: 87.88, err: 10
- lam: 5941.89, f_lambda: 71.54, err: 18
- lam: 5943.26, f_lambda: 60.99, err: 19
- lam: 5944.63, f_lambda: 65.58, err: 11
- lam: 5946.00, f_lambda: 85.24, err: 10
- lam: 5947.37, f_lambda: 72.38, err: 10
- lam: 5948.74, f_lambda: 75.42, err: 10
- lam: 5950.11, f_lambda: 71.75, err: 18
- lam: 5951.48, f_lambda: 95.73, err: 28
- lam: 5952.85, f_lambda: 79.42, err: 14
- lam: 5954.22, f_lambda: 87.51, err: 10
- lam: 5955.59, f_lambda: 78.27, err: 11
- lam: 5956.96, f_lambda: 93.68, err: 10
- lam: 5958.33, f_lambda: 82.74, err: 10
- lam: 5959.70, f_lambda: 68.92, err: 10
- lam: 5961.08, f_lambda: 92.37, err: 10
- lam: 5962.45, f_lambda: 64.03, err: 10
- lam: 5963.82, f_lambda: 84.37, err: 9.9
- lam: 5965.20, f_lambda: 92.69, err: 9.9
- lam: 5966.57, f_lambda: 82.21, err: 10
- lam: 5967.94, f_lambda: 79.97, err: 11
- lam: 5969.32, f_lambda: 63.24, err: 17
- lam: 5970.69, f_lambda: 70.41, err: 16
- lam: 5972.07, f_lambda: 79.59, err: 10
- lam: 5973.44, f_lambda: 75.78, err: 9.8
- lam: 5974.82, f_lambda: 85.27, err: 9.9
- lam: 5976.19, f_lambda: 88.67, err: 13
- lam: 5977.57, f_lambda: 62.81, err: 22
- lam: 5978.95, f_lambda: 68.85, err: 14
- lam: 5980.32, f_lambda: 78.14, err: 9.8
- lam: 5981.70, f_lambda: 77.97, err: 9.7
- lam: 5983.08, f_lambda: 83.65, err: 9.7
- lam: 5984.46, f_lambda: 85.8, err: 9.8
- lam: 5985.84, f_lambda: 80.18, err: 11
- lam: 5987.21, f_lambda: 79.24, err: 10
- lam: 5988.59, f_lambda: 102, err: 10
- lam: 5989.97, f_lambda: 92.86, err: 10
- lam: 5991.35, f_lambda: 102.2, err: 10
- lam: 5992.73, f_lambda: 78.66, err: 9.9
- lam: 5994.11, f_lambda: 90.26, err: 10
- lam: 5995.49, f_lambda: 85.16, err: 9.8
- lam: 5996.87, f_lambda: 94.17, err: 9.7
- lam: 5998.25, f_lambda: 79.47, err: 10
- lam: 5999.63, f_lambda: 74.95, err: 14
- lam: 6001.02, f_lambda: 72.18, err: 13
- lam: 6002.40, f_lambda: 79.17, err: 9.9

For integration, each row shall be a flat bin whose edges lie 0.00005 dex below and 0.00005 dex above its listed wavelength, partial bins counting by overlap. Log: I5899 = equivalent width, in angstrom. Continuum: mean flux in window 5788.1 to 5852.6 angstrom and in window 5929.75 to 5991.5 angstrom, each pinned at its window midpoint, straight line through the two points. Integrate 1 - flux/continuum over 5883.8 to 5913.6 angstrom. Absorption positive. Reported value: 4.7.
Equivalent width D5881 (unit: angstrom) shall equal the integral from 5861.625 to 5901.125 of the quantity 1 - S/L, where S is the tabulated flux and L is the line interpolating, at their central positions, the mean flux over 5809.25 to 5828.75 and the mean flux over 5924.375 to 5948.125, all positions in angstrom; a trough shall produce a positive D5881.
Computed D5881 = 5.57 angstrom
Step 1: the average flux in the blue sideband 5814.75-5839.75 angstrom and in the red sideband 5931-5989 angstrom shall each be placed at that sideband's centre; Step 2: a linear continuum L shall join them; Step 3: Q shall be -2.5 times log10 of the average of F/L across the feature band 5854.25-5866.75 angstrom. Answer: 0.12 mag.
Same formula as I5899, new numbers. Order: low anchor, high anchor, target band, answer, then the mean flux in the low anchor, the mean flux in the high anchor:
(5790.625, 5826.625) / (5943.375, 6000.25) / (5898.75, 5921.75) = 0.51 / 88.1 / 81.1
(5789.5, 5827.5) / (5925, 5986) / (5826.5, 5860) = -1.34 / 88.2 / 81.3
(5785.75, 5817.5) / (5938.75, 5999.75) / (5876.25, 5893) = 3.28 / 86.1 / 80.9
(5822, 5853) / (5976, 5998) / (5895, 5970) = 5.06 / 93.2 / 84.2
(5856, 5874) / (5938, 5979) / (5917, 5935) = -1.13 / 86.2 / 78.7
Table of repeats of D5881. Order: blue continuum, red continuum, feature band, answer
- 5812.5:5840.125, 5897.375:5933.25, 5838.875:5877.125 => 1.2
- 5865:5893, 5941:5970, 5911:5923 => -0.9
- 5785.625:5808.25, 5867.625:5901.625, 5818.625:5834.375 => -2.2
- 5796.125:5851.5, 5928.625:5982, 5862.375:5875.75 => -0.1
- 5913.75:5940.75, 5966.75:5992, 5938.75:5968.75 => 1.3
